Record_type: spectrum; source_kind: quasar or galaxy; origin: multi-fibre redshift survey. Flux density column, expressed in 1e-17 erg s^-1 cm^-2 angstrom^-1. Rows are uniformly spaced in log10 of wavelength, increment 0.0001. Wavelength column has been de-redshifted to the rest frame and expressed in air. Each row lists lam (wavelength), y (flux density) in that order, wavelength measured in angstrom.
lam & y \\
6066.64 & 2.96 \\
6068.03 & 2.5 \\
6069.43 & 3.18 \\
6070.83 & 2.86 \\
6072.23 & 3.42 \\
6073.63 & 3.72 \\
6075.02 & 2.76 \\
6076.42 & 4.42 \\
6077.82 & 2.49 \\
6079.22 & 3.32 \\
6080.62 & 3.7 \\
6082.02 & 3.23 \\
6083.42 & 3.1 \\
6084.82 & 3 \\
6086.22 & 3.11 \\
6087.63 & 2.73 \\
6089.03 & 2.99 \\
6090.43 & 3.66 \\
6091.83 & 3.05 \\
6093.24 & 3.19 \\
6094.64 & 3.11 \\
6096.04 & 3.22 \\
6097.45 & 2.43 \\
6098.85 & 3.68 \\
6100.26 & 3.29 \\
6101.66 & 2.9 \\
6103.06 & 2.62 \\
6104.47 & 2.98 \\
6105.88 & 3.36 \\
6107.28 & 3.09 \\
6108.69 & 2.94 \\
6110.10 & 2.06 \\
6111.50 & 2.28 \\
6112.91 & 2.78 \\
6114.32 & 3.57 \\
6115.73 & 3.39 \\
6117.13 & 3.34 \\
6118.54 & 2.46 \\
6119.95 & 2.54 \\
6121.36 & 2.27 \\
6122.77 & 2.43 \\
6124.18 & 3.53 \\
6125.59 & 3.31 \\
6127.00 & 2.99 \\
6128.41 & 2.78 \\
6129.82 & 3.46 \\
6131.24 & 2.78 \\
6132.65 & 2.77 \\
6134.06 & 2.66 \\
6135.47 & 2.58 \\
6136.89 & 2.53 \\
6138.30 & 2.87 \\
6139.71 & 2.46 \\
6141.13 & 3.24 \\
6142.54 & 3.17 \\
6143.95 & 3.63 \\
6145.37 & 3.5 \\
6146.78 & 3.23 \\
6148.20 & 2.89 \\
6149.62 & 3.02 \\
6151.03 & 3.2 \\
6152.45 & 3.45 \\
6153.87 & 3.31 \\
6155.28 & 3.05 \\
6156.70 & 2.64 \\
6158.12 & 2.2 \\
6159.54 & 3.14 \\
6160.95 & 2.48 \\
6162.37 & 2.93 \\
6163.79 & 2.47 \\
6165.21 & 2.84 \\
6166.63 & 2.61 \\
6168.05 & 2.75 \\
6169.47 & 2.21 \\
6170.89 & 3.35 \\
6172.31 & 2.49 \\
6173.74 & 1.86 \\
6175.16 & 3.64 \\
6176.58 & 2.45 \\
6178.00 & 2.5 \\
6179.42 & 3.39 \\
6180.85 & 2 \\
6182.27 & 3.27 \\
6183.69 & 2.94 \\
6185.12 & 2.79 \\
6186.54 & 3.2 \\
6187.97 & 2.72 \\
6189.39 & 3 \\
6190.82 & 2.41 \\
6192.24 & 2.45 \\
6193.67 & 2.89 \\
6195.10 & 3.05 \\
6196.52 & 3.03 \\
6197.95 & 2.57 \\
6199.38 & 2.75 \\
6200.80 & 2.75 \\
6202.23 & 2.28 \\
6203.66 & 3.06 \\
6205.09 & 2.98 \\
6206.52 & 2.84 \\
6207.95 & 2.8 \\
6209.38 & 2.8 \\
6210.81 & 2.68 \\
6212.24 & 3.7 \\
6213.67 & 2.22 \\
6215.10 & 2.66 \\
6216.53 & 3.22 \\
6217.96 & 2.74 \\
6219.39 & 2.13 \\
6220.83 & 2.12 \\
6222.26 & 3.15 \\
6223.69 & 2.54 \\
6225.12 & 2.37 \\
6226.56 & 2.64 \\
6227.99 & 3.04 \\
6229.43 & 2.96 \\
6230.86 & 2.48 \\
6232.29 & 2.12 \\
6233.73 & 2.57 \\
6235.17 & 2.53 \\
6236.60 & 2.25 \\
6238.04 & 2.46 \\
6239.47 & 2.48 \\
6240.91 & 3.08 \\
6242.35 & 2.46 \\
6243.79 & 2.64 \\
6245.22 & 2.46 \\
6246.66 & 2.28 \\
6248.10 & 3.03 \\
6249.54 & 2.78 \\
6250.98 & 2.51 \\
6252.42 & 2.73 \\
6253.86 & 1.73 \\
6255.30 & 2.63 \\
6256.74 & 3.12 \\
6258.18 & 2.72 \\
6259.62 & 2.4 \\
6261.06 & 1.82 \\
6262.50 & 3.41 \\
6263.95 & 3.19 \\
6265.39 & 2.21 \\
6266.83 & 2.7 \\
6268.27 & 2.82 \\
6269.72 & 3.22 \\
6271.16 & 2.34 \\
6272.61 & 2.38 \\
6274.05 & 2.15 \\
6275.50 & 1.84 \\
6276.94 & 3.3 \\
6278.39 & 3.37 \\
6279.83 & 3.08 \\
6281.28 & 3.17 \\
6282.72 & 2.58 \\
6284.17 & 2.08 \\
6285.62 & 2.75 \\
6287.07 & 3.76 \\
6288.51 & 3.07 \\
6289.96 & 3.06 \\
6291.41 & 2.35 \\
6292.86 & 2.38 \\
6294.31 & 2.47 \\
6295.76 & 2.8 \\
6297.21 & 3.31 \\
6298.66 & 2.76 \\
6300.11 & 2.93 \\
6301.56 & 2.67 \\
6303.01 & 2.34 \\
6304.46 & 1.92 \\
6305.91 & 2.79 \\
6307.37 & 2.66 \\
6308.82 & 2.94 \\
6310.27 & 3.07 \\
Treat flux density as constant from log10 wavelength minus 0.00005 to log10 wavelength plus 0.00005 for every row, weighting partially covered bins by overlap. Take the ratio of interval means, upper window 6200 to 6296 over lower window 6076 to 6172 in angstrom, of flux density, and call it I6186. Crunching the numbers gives 0.90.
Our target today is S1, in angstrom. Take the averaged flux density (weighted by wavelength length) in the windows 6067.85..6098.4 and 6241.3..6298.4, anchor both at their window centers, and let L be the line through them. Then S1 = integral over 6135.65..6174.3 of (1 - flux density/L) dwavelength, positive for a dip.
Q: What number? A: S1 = 1.5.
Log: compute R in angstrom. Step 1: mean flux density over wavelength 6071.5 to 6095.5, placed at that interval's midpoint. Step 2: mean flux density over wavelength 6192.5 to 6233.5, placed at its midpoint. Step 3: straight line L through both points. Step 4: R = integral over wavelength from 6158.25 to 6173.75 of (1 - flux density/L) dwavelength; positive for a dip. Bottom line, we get 1.3 angstrom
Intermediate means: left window 3.24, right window 2.73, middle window 2.67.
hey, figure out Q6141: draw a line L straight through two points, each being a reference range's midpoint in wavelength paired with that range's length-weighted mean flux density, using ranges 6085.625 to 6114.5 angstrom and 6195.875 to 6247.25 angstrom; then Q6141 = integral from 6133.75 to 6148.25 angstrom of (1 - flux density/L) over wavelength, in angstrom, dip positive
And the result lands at -0.6 angstrom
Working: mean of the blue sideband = 2.99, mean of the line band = 2.99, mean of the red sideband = 2.66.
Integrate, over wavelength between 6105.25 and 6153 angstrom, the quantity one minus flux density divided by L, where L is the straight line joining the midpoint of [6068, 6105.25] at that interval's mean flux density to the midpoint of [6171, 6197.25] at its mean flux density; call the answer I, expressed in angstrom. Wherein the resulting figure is 0.6 angstrom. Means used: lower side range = 3.15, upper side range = 2.79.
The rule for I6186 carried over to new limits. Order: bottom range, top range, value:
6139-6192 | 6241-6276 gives 0.90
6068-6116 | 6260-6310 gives 0.88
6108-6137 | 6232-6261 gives 0.89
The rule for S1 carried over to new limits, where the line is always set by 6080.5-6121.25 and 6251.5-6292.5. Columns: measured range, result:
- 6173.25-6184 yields 0.4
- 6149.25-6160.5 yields -0.3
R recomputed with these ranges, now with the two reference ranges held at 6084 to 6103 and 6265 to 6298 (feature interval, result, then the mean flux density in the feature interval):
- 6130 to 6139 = 0.8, 2.74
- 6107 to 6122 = 1.3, 2.79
